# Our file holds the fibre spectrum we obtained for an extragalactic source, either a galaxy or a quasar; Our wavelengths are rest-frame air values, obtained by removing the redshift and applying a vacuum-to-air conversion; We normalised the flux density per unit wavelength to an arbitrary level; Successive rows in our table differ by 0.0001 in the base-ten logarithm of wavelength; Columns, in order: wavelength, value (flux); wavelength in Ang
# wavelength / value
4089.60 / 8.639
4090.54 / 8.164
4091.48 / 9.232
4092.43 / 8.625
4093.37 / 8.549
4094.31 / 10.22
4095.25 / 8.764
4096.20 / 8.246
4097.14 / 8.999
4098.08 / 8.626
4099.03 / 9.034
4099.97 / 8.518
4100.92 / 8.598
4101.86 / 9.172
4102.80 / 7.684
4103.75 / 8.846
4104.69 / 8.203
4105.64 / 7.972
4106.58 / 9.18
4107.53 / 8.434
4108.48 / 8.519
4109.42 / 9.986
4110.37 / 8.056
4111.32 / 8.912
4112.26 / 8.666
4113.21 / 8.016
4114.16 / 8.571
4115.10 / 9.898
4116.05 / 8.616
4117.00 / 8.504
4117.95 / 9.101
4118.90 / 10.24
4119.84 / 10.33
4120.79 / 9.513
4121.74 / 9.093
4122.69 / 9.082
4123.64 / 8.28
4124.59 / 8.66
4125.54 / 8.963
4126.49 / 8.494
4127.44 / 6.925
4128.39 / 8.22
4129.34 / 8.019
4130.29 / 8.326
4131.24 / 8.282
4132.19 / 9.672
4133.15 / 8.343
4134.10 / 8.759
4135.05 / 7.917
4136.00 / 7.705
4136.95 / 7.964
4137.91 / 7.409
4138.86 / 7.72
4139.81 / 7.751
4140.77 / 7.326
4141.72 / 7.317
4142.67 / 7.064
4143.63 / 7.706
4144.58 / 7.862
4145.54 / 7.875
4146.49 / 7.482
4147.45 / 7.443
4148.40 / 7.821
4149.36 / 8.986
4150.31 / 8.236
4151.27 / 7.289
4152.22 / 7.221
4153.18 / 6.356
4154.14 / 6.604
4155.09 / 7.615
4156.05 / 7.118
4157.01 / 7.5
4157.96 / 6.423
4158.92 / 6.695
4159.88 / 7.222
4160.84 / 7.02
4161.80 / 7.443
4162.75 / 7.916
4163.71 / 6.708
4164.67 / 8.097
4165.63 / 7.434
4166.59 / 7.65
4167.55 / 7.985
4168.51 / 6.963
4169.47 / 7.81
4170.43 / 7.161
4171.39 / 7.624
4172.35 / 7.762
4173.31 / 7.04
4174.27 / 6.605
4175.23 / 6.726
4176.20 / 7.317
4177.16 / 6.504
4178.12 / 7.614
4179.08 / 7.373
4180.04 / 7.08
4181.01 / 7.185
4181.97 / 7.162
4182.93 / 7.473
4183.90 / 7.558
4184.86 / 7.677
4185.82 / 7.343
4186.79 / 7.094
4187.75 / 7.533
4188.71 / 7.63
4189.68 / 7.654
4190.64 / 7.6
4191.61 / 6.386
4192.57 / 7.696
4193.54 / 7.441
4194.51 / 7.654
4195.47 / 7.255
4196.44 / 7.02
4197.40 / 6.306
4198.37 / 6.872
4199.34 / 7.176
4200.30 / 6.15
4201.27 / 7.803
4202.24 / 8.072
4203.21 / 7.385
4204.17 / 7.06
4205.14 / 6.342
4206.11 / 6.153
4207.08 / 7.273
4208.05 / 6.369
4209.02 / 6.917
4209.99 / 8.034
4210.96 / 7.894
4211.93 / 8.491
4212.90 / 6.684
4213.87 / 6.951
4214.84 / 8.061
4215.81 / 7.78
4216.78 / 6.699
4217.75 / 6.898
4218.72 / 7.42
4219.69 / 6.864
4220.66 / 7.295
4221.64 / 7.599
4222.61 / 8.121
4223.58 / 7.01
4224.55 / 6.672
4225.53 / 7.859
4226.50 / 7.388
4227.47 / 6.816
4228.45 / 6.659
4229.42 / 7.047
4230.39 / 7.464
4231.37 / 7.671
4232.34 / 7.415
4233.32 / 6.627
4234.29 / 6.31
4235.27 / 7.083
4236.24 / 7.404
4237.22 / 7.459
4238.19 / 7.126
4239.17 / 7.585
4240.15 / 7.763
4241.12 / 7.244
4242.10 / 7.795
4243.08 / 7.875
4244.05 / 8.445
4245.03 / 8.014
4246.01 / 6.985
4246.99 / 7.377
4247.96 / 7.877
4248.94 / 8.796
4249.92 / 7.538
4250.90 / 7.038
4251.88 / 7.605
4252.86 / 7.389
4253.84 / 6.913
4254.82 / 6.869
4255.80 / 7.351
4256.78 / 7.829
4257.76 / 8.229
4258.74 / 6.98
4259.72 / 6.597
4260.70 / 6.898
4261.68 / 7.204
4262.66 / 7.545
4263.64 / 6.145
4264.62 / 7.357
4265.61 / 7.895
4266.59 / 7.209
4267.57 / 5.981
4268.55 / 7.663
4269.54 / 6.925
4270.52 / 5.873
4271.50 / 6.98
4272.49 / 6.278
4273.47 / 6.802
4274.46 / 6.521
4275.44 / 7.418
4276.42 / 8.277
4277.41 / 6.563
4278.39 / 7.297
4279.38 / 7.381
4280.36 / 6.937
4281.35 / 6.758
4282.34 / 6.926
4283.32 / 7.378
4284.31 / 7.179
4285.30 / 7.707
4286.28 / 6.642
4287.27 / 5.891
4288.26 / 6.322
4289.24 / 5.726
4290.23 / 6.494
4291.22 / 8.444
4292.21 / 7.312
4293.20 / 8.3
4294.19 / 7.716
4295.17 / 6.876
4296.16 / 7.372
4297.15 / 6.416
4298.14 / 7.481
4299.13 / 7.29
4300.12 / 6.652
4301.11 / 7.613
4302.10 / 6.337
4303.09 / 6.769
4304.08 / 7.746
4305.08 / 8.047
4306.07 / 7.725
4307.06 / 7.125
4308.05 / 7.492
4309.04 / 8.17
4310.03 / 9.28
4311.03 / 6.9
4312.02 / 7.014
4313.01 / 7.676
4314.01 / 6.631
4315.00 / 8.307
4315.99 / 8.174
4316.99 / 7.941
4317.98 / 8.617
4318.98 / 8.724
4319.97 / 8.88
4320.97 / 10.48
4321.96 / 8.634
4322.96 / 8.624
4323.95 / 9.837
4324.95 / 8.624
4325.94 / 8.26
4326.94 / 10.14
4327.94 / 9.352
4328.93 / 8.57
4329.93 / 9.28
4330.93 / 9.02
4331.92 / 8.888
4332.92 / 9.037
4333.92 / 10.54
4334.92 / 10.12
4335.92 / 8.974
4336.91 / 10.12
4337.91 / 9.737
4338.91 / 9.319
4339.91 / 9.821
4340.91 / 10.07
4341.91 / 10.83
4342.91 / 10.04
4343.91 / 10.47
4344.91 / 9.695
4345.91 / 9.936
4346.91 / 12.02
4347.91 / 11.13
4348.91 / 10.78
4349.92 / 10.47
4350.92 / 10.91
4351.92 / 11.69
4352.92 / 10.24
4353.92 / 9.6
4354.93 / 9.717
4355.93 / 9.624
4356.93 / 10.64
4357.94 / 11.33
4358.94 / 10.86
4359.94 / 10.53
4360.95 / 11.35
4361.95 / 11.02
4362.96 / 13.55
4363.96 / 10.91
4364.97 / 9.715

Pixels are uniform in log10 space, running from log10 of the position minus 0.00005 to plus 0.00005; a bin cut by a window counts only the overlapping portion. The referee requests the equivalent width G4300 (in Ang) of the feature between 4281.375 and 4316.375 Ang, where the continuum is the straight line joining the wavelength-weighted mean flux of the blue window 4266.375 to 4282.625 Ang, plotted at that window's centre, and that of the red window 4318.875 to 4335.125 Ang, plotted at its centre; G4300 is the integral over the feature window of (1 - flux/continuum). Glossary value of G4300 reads 3.1 Ang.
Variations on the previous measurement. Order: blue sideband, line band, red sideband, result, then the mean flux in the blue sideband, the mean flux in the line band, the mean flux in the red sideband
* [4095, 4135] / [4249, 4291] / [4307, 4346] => 8.9 Ang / 8.71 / 7.04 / 9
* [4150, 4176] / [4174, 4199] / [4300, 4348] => 0.9 Ang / 7.26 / 7.23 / 8.85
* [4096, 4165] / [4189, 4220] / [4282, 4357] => 4.2 Ang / 8.17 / 7.2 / 8.61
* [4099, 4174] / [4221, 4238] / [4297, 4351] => 2.5 Ang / 8.06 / 7.21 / 8.85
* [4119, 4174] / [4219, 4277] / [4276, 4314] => 1.2 Ang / 7.82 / 7.27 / 7.23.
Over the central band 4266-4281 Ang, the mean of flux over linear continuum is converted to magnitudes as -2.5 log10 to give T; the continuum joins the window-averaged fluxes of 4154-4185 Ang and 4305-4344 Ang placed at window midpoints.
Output 0.200 mag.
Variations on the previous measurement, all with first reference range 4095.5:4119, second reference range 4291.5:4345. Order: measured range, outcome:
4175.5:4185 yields 0.19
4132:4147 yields 0.11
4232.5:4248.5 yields 0.15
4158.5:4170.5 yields 0.17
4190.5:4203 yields 0.20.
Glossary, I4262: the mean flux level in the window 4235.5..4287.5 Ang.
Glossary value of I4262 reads 7.25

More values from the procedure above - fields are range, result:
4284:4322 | 7.53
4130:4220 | 7.4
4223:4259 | 7.4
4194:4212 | 7.14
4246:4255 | 7.48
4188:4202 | 7.21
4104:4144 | 8.47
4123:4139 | 8.23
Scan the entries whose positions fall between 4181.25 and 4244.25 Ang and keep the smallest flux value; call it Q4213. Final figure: 6.15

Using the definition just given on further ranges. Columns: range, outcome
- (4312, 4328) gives 6.631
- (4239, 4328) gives 5.726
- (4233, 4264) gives 6.145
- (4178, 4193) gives 6.386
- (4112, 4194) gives 6.356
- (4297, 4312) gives 6.337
